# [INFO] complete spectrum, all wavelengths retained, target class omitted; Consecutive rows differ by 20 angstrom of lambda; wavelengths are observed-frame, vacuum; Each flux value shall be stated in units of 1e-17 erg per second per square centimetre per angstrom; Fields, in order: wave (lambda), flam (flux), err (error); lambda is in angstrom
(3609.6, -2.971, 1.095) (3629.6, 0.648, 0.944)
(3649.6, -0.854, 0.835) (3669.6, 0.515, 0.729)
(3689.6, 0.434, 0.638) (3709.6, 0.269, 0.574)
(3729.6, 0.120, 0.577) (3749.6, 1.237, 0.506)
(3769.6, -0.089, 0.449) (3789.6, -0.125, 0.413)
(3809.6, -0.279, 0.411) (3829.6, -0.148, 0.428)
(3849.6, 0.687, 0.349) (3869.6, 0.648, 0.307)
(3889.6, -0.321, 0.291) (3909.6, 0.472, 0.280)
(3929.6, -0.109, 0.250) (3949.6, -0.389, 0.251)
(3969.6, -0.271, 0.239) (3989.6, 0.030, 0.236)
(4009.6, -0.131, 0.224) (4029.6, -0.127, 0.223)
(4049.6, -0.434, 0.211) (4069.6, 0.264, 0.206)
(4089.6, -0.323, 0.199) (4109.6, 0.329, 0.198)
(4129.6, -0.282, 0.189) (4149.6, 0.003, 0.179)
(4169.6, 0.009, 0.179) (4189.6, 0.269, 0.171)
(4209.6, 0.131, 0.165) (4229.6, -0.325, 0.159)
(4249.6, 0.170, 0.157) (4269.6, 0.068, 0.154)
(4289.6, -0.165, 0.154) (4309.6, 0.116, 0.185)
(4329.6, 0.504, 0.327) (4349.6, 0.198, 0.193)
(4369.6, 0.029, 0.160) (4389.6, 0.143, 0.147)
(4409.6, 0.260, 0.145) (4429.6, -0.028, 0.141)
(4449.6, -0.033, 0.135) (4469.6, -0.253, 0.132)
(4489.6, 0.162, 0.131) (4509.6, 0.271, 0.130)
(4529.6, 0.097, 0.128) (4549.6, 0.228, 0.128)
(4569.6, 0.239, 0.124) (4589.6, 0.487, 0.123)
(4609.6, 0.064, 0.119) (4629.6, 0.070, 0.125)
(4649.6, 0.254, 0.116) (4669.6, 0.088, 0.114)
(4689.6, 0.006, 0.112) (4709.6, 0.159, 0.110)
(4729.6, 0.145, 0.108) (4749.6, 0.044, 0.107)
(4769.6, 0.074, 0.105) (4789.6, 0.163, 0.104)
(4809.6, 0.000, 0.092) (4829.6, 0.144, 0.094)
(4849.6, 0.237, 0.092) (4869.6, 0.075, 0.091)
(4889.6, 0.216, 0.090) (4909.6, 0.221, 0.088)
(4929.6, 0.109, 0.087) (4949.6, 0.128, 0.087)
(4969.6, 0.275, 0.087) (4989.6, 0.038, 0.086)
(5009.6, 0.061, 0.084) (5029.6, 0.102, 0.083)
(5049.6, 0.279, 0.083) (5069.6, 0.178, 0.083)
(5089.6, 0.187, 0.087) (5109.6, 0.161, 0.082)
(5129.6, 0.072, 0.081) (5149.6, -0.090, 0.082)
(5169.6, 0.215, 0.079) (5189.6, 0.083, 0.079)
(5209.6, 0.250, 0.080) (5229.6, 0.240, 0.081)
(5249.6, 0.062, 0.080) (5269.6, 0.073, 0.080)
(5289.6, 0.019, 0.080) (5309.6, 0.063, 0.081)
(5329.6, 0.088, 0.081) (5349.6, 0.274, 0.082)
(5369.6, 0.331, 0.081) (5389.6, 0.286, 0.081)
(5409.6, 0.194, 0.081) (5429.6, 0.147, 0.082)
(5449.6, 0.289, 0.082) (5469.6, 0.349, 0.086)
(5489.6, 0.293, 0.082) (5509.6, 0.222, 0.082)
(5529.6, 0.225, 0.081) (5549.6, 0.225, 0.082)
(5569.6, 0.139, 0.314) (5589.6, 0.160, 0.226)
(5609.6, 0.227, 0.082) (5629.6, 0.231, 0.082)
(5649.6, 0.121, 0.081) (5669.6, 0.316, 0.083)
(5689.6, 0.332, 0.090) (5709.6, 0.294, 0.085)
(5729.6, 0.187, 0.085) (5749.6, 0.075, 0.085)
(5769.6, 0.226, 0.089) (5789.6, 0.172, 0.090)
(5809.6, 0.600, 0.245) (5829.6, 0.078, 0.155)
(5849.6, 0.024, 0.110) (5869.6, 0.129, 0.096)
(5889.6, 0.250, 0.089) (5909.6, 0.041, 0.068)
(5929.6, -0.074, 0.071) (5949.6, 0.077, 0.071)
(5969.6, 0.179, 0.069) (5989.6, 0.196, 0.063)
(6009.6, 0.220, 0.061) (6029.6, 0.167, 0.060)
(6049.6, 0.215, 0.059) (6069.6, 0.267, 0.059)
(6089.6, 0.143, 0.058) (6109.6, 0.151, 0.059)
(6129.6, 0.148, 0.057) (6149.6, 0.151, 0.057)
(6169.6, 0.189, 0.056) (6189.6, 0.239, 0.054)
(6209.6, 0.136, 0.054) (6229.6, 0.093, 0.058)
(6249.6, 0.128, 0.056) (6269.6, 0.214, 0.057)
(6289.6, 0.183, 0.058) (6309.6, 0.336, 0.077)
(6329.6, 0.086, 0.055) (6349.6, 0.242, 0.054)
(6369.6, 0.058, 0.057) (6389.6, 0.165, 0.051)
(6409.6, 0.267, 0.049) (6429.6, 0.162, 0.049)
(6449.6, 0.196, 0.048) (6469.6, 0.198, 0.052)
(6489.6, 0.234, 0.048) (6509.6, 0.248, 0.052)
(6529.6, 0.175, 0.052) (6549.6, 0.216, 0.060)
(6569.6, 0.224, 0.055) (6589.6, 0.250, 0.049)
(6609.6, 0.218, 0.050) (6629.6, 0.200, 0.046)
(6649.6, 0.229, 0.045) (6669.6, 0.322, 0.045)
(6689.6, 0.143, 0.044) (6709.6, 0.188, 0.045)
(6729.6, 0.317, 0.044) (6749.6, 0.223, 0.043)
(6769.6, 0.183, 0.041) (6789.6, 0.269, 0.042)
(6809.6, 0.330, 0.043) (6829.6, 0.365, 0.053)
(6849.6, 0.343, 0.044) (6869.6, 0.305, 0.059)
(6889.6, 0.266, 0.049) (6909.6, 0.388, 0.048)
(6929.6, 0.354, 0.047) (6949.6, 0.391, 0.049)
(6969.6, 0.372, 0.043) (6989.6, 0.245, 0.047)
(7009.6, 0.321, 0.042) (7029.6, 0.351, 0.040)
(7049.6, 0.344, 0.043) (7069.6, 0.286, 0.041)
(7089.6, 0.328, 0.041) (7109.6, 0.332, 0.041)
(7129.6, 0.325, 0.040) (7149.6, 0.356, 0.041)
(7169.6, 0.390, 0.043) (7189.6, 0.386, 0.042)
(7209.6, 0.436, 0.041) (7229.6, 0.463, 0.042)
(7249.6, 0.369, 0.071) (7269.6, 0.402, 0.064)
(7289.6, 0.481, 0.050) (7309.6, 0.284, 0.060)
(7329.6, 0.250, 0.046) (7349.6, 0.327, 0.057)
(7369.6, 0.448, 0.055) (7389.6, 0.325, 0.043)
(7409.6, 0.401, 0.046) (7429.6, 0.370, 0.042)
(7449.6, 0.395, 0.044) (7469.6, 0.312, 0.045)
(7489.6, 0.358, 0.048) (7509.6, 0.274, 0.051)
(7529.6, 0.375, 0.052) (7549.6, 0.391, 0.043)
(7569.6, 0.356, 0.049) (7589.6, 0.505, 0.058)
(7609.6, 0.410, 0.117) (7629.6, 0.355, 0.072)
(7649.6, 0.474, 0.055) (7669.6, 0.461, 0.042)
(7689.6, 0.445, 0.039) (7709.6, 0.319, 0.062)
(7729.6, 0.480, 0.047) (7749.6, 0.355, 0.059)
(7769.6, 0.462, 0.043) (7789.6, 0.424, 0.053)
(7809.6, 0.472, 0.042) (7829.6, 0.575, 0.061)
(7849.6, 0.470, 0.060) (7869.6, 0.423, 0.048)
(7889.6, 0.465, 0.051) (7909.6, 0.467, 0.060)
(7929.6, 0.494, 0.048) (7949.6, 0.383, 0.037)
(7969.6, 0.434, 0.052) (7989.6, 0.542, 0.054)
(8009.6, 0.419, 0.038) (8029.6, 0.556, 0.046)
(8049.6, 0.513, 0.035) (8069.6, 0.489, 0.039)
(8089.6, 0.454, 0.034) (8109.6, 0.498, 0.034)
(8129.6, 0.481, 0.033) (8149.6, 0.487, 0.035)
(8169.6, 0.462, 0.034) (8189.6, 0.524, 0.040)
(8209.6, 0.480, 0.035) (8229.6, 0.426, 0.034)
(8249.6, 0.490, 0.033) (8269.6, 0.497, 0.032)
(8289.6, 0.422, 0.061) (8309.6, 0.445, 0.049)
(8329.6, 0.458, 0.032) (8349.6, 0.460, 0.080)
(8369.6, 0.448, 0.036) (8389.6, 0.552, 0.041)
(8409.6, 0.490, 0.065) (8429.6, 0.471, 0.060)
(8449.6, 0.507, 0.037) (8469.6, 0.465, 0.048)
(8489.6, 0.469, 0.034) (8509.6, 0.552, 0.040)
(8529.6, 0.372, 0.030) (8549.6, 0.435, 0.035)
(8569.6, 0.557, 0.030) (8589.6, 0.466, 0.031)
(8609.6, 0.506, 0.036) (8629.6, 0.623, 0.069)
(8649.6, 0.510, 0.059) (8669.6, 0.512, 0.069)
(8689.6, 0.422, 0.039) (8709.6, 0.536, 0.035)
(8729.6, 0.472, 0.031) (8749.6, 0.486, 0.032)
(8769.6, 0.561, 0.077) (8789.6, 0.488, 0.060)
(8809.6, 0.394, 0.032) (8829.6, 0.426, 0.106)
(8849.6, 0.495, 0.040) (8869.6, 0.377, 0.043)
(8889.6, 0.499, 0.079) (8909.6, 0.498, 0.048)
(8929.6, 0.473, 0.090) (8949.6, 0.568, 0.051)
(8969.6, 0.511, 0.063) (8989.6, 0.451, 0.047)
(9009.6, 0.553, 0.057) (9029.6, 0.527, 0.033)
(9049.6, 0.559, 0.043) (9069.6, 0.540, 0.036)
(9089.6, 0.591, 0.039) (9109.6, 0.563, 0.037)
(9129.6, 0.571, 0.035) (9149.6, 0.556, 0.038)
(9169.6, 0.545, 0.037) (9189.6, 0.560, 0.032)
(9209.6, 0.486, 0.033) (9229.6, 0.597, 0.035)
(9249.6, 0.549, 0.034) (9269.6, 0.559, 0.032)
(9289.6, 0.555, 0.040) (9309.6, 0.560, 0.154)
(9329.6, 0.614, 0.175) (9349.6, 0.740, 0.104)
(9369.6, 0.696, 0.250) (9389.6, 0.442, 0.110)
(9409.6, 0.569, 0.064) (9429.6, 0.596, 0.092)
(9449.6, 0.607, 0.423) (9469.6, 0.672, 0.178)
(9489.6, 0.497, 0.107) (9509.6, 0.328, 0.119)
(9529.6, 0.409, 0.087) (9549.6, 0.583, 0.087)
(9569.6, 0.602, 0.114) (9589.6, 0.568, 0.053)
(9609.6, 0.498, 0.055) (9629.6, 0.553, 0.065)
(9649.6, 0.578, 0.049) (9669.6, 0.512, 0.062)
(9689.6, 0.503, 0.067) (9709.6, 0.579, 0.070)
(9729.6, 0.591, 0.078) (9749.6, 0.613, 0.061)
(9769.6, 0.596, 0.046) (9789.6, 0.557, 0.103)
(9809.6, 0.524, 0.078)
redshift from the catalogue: 0.703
